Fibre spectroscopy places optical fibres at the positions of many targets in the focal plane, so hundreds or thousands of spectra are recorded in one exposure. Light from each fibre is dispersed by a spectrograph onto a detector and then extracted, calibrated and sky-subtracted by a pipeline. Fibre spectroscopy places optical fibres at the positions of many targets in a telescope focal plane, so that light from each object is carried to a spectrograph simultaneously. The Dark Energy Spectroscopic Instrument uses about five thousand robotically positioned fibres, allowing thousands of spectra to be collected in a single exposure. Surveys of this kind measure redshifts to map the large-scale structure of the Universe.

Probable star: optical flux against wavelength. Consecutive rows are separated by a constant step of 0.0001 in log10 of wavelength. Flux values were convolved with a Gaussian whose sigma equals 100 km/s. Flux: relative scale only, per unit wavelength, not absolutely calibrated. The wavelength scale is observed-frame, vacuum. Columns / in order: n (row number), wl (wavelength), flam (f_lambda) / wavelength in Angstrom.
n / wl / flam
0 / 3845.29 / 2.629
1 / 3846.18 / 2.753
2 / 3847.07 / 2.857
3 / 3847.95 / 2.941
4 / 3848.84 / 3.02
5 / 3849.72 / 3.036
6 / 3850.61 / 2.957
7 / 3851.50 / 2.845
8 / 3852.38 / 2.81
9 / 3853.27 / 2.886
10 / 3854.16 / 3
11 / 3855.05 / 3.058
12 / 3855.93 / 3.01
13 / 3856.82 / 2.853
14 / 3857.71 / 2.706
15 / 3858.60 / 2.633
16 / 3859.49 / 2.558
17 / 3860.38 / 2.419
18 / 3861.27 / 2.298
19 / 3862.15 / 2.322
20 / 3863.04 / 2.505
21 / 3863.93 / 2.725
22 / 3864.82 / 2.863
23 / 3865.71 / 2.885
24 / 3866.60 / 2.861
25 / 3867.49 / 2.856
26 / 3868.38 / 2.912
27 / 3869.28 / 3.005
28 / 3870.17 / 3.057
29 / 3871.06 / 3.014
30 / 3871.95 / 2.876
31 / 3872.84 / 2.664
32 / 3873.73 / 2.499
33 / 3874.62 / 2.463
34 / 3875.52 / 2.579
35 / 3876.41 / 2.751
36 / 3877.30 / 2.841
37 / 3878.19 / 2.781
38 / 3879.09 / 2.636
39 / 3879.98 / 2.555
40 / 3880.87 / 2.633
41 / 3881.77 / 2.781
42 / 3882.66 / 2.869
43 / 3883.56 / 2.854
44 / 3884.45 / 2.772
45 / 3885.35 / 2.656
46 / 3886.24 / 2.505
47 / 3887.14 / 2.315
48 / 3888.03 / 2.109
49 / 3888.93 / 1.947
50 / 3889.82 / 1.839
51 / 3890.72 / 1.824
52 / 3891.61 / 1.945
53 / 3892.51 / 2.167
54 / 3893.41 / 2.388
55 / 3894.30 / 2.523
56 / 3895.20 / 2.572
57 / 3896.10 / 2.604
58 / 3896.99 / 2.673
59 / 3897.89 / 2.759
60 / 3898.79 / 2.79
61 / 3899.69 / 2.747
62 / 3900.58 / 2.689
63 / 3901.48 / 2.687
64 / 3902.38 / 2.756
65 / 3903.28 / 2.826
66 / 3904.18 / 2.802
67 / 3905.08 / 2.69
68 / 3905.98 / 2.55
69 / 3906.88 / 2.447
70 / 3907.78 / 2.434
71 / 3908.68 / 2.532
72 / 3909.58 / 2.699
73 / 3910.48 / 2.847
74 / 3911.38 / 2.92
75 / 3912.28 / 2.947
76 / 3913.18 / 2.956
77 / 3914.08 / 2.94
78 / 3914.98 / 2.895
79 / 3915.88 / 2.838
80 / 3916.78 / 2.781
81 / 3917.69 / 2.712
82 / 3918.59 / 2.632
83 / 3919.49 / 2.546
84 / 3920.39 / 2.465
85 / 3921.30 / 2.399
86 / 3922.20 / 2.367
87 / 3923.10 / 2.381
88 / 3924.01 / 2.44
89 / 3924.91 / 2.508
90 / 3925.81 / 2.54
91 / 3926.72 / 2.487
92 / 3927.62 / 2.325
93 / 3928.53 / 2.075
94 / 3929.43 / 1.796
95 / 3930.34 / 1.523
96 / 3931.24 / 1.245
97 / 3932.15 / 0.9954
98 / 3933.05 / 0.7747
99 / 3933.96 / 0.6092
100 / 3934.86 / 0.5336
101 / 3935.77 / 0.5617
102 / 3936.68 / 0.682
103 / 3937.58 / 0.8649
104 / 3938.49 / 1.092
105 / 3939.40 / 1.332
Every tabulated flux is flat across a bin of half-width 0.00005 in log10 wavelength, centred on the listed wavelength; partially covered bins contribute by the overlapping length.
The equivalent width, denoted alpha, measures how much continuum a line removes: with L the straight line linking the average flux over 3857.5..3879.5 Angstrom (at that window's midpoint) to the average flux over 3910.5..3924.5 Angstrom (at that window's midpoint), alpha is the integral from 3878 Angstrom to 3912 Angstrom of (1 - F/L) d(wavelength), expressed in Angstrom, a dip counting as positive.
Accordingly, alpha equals 1.8 Angstrom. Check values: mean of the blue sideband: 2.71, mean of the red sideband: 2.69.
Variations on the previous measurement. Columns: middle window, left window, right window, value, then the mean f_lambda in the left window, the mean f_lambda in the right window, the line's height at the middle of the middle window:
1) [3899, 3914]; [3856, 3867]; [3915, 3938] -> -4.2 Angstrom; 2.65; 1.9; 2.13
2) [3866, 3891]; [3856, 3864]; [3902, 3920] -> 0.0 Angstrom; 2.57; 2.74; 2.63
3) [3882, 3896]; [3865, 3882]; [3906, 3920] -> 2.0 Angstrom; 2.77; 2.74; 2.76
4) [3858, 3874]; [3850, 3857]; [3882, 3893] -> -0.1 Angstrom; 2.93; 2.33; 2.71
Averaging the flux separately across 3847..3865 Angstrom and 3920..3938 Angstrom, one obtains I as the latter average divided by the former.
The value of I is 0.6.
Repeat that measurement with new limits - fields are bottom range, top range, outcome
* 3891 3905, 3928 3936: 0.44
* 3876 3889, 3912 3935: 0.84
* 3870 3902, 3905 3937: 0.86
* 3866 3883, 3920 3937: 0.62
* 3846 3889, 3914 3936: 0.75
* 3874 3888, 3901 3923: 1.02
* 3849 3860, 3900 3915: 0.96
